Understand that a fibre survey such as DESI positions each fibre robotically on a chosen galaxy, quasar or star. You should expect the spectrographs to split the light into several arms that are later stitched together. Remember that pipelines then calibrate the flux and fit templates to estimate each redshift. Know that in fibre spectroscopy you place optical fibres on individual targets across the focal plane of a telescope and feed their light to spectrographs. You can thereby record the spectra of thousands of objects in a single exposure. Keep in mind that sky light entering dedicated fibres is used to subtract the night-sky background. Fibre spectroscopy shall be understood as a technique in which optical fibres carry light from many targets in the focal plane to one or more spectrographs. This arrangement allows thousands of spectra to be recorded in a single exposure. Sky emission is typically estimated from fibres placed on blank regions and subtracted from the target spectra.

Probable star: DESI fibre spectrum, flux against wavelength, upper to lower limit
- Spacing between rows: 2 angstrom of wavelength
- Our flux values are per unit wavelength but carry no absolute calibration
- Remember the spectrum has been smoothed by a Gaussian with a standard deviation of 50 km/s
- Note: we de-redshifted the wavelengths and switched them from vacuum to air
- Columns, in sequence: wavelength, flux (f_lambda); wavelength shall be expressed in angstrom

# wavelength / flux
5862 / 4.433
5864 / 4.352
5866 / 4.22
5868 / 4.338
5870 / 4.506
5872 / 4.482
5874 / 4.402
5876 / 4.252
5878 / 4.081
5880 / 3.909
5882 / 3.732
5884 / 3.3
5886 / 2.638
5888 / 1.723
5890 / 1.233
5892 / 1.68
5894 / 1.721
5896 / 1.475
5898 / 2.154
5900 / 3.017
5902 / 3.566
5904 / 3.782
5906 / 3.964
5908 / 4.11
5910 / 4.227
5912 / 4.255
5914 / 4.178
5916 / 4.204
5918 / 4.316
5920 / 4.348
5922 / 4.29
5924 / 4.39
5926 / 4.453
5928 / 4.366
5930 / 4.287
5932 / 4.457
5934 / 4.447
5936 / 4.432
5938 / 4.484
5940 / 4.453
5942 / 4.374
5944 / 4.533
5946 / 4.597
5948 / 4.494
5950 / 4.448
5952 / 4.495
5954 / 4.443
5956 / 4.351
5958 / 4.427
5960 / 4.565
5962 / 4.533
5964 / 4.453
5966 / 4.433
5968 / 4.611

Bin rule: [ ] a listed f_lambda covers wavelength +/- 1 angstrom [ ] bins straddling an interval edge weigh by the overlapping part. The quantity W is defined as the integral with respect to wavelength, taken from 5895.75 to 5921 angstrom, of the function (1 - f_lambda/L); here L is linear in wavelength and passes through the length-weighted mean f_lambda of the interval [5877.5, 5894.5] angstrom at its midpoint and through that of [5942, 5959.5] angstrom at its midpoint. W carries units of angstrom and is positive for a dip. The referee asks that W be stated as -3.20 angstrom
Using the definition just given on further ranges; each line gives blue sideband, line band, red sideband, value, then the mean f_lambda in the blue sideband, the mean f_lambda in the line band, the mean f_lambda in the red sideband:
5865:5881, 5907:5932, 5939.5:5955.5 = 0.62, 4.27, 4.29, 4.48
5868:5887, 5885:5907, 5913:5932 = 8.90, 3.94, 2.45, 4.32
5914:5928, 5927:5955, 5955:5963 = -0.32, 4.32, 4.45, 4.47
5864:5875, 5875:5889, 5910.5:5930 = 3.18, 4.39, 3.38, 4.31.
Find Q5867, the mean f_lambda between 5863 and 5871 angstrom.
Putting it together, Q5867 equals 4.35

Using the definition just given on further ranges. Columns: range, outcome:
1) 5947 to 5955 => 4.47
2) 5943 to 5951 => 4.52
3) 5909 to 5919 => 4.24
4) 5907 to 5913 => 4.2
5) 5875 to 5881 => 4.08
